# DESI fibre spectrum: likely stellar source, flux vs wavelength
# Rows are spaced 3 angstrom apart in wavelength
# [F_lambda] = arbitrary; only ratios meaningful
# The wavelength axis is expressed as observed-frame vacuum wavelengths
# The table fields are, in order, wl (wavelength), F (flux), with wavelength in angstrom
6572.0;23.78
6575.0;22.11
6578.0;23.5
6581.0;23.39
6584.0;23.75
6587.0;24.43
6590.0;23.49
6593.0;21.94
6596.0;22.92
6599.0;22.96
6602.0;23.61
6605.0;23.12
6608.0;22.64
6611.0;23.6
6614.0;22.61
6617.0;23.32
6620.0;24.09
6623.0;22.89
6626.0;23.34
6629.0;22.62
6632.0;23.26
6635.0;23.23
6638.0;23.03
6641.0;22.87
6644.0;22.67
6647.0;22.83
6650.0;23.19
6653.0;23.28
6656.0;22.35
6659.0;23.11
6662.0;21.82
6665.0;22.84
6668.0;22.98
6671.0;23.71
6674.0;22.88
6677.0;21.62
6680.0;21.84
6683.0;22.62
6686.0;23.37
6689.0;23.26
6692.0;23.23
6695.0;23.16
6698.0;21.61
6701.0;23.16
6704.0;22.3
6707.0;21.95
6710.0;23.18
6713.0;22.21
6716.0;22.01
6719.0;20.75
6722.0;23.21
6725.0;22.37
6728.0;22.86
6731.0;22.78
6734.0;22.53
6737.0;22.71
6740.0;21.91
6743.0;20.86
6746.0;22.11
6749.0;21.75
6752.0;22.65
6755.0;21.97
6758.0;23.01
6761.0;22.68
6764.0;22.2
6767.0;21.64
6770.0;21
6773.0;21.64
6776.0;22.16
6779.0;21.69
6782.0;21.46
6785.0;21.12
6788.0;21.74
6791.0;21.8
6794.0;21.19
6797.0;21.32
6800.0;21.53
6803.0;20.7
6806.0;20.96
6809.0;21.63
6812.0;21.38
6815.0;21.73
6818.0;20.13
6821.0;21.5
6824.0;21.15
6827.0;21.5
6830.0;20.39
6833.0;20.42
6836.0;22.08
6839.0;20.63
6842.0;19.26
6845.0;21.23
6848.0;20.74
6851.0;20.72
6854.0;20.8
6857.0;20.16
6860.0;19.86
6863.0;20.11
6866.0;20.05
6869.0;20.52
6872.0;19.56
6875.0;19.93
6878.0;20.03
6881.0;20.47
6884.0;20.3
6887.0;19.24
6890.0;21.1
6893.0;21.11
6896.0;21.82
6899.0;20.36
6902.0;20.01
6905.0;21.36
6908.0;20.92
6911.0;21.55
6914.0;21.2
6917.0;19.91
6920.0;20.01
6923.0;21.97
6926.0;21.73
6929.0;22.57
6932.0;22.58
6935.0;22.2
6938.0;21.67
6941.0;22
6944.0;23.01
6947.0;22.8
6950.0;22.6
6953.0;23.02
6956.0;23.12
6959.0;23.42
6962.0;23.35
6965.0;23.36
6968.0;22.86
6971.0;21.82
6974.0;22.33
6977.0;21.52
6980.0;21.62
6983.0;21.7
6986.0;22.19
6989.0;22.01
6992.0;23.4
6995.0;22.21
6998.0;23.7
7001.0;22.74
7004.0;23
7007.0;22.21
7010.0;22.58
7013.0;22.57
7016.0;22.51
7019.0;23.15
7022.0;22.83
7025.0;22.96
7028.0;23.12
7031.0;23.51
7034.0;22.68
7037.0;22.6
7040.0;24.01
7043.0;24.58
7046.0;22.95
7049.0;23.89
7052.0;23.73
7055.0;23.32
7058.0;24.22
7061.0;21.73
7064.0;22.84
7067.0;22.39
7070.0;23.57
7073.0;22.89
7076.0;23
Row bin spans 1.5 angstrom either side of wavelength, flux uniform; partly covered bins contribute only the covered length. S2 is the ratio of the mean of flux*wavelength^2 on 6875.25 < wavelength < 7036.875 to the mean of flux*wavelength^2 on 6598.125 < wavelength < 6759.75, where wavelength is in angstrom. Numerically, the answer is 1.05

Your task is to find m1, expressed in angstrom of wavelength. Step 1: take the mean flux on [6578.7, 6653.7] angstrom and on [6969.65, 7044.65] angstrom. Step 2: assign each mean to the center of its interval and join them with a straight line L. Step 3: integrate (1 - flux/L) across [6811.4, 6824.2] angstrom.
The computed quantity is 1.0 angstrom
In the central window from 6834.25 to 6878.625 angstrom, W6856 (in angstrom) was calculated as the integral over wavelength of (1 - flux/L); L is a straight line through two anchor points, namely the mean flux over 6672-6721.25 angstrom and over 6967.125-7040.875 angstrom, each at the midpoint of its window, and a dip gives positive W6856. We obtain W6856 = 4.3 angstrom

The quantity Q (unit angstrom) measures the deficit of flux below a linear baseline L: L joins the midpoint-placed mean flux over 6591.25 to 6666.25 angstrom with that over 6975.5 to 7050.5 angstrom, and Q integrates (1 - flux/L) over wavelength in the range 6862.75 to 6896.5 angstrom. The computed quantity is 3.76 angstrom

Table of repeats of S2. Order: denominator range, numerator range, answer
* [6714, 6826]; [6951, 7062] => 1.13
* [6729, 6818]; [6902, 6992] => 1.07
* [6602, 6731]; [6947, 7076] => 1.11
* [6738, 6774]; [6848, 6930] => 0.98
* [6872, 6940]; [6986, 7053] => 1.13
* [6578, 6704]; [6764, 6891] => 0.96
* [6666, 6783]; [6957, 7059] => 1.11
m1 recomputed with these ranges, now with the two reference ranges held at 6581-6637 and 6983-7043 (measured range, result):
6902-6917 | 1.3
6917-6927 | 0.8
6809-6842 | 2.9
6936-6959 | 0.3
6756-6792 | 1.9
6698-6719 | 0.8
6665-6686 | 0.4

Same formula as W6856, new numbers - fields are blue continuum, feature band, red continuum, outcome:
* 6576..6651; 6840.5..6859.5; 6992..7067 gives 2.2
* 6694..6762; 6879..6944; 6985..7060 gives 4.6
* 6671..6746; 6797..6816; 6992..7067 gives 1.1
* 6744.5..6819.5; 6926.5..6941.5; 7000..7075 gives 0.2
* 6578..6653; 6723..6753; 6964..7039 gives 1.0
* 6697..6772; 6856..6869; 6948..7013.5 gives 1.3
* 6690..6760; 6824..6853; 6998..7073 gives 2.4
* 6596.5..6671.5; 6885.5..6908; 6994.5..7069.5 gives 2.3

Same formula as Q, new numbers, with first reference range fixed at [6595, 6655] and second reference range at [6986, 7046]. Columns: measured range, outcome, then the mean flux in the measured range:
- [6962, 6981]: 0.5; 22.4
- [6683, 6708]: 0.3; 22.8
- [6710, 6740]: 0.9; 22.4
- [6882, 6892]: 1.2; 20.3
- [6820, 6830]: 0.8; 21.2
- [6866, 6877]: 1.4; 20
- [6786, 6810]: 1.8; 21.3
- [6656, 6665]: 0.2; 22.5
